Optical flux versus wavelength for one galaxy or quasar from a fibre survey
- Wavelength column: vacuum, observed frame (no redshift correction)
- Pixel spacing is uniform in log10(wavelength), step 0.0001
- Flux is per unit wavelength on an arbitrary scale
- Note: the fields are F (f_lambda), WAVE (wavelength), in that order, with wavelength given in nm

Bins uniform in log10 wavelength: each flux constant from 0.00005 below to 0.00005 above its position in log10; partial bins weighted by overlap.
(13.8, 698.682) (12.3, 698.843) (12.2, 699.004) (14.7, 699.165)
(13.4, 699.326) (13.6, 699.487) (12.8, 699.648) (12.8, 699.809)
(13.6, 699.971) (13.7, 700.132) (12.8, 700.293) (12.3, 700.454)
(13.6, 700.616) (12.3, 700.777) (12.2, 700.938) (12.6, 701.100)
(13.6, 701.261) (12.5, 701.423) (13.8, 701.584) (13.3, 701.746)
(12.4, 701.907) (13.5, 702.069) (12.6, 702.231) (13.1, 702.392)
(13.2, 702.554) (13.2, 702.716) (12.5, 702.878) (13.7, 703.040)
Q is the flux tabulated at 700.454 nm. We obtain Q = 12.3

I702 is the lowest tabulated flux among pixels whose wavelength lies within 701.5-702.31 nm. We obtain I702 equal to 12.4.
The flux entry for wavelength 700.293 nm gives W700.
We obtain 12.8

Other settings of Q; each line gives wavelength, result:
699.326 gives 13.4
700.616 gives 13.6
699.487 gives 13.6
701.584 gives 13.8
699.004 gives 12.2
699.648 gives 12.8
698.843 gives 12.3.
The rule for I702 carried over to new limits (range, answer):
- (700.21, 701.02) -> 12.2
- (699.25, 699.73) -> 12.8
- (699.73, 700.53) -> 12.3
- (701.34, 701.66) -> 12.5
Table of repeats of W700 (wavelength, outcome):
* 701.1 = 12.6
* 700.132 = 13.7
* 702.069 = 13.5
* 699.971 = 13.6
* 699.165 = 14.7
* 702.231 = 12.6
